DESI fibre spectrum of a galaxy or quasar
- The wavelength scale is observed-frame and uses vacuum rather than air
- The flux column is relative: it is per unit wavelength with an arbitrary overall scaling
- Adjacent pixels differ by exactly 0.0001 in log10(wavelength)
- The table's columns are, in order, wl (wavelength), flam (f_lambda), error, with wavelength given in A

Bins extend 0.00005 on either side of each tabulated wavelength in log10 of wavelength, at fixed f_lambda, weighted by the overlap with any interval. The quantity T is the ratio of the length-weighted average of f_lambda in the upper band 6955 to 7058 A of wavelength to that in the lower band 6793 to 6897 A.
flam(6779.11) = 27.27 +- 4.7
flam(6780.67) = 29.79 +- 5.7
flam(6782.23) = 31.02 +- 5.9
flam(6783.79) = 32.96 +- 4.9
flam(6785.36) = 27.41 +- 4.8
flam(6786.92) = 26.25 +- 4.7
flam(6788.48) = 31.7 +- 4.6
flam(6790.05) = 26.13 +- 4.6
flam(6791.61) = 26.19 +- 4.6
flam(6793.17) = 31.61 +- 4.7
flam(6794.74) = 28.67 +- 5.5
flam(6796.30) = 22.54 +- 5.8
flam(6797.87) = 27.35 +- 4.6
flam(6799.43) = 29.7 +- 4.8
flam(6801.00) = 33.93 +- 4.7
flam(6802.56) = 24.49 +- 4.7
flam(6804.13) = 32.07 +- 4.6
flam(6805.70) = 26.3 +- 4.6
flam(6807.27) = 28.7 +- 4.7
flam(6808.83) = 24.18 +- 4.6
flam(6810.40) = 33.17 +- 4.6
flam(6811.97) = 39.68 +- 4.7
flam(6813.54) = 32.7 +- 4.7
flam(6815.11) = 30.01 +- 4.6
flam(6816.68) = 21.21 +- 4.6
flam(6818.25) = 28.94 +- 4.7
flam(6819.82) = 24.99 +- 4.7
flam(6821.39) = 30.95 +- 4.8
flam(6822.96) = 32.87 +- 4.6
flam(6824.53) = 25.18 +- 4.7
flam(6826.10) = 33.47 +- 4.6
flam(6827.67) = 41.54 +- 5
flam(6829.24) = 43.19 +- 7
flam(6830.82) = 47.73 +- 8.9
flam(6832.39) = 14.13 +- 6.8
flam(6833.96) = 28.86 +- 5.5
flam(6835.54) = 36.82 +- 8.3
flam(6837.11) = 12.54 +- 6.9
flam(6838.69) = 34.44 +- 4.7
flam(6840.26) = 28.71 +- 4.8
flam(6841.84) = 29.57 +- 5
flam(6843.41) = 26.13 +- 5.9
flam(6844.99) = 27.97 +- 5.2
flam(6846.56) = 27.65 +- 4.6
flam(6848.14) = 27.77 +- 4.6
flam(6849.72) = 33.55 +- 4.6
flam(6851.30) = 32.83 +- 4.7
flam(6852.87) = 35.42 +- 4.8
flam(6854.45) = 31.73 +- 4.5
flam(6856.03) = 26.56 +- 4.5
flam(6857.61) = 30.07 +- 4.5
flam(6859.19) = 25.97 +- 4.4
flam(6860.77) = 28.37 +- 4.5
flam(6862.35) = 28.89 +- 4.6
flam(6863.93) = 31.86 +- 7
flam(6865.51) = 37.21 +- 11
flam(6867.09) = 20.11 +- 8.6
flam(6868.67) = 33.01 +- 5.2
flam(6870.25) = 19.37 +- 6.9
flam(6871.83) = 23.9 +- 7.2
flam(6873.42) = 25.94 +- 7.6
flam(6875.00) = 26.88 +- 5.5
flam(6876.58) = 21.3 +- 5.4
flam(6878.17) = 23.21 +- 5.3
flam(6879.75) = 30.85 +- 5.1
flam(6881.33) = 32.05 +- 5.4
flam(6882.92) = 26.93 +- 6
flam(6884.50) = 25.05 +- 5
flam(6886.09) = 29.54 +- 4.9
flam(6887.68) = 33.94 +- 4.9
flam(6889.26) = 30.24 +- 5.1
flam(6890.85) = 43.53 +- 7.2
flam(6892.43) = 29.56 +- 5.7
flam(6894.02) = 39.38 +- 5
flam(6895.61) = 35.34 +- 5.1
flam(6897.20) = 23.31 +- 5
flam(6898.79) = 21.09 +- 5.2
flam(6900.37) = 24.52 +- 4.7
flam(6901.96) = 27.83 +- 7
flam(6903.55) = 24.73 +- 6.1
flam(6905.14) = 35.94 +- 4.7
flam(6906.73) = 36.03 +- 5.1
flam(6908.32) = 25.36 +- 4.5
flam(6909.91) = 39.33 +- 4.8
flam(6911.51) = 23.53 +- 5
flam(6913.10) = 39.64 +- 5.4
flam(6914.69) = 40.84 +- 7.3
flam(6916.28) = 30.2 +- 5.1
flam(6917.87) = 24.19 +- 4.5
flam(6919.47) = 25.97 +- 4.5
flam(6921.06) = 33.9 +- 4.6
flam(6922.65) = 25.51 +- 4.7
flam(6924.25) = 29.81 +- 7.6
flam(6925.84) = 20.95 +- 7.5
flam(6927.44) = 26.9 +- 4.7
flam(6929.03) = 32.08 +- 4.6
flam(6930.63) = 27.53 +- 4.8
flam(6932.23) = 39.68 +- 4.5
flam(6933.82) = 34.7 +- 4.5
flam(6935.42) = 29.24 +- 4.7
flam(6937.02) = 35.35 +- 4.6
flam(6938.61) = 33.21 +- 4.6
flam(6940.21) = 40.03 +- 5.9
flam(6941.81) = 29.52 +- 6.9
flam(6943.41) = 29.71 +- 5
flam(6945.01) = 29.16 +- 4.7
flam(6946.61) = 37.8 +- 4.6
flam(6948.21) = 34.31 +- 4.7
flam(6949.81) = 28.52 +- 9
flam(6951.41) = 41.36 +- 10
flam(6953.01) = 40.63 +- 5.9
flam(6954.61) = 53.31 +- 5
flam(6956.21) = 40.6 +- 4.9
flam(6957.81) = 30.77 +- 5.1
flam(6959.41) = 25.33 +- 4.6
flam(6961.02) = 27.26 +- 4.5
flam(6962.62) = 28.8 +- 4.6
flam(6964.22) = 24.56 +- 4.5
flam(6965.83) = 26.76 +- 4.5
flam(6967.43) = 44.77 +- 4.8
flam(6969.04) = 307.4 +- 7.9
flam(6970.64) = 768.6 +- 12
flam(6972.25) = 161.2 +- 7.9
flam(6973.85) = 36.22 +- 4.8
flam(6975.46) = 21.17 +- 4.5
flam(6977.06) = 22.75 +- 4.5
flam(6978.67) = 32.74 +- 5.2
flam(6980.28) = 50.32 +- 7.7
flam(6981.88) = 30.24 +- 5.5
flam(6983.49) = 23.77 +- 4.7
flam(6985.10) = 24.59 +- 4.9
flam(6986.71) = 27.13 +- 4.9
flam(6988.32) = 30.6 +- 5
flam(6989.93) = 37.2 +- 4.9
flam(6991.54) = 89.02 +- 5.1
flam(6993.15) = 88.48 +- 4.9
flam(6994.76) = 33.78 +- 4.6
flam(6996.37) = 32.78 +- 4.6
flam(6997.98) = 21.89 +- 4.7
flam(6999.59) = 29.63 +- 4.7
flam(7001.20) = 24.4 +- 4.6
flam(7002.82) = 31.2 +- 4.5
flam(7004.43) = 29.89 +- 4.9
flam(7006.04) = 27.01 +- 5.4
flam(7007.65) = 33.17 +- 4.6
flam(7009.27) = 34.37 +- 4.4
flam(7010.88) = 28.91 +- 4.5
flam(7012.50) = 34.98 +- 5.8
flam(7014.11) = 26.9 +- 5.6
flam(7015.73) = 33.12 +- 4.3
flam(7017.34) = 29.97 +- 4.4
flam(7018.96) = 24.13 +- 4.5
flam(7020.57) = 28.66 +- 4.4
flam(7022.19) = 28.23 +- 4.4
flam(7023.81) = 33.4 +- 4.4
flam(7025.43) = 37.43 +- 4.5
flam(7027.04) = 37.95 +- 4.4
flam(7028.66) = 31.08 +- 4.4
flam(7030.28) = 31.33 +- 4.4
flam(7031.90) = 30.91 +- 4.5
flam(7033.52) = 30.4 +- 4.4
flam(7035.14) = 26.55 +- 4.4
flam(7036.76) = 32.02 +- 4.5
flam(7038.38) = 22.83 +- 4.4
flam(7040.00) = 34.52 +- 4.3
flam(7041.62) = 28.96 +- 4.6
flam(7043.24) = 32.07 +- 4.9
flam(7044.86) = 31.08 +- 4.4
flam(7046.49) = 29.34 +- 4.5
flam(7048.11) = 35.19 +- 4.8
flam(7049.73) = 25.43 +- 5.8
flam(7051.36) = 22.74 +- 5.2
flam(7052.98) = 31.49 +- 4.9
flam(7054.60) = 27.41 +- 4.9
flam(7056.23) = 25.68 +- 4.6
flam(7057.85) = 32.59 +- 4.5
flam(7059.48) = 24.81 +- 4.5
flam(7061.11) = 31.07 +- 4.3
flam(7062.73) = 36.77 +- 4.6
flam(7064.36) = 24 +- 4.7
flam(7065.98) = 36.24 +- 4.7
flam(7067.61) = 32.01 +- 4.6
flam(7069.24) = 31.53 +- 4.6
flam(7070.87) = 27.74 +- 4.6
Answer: 1.7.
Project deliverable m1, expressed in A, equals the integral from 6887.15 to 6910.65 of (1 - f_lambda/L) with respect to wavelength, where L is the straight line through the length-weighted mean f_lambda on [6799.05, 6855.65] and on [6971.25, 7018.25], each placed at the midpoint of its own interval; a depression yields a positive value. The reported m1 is 2.62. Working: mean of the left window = 30.3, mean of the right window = 41.8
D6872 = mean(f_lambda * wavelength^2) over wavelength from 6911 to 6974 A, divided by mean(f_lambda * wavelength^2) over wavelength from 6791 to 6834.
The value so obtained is 2.12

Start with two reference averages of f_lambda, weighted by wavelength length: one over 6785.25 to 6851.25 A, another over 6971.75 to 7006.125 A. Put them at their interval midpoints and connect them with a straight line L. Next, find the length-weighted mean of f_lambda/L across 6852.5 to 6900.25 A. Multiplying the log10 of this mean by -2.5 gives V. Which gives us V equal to 0.15 mag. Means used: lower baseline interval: 29.6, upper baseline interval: 40.4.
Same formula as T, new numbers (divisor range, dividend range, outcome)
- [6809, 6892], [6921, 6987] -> 2.01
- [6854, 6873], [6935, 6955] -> 1.26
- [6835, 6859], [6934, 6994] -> 2.26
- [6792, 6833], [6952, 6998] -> 2.50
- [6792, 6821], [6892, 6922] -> 1.06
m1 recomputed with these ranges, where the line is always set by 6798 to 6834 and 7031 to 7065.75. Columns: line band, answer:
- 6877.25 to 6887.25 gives 0.8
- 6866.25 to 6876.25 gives 1.9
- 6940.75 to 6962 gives -3.2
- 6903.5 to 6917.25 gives -1.3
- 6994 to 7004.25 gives 0.3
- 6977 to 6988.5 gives -0.4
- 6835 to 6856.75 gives 0.9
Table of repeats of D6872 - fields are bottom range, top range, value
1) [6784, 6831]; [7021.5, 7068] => 1.08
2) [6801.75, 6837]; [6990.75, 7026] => 1.22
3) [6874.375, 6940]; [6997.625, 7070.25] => 1.03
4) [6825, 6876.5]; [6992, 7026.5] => 1.19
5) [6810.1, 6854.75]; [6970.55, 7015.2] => 1.83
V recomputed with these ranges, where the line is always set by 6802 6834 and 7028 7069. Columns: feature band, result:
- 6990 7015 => -0.25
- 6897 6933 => 0.03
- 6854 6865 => 0.05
